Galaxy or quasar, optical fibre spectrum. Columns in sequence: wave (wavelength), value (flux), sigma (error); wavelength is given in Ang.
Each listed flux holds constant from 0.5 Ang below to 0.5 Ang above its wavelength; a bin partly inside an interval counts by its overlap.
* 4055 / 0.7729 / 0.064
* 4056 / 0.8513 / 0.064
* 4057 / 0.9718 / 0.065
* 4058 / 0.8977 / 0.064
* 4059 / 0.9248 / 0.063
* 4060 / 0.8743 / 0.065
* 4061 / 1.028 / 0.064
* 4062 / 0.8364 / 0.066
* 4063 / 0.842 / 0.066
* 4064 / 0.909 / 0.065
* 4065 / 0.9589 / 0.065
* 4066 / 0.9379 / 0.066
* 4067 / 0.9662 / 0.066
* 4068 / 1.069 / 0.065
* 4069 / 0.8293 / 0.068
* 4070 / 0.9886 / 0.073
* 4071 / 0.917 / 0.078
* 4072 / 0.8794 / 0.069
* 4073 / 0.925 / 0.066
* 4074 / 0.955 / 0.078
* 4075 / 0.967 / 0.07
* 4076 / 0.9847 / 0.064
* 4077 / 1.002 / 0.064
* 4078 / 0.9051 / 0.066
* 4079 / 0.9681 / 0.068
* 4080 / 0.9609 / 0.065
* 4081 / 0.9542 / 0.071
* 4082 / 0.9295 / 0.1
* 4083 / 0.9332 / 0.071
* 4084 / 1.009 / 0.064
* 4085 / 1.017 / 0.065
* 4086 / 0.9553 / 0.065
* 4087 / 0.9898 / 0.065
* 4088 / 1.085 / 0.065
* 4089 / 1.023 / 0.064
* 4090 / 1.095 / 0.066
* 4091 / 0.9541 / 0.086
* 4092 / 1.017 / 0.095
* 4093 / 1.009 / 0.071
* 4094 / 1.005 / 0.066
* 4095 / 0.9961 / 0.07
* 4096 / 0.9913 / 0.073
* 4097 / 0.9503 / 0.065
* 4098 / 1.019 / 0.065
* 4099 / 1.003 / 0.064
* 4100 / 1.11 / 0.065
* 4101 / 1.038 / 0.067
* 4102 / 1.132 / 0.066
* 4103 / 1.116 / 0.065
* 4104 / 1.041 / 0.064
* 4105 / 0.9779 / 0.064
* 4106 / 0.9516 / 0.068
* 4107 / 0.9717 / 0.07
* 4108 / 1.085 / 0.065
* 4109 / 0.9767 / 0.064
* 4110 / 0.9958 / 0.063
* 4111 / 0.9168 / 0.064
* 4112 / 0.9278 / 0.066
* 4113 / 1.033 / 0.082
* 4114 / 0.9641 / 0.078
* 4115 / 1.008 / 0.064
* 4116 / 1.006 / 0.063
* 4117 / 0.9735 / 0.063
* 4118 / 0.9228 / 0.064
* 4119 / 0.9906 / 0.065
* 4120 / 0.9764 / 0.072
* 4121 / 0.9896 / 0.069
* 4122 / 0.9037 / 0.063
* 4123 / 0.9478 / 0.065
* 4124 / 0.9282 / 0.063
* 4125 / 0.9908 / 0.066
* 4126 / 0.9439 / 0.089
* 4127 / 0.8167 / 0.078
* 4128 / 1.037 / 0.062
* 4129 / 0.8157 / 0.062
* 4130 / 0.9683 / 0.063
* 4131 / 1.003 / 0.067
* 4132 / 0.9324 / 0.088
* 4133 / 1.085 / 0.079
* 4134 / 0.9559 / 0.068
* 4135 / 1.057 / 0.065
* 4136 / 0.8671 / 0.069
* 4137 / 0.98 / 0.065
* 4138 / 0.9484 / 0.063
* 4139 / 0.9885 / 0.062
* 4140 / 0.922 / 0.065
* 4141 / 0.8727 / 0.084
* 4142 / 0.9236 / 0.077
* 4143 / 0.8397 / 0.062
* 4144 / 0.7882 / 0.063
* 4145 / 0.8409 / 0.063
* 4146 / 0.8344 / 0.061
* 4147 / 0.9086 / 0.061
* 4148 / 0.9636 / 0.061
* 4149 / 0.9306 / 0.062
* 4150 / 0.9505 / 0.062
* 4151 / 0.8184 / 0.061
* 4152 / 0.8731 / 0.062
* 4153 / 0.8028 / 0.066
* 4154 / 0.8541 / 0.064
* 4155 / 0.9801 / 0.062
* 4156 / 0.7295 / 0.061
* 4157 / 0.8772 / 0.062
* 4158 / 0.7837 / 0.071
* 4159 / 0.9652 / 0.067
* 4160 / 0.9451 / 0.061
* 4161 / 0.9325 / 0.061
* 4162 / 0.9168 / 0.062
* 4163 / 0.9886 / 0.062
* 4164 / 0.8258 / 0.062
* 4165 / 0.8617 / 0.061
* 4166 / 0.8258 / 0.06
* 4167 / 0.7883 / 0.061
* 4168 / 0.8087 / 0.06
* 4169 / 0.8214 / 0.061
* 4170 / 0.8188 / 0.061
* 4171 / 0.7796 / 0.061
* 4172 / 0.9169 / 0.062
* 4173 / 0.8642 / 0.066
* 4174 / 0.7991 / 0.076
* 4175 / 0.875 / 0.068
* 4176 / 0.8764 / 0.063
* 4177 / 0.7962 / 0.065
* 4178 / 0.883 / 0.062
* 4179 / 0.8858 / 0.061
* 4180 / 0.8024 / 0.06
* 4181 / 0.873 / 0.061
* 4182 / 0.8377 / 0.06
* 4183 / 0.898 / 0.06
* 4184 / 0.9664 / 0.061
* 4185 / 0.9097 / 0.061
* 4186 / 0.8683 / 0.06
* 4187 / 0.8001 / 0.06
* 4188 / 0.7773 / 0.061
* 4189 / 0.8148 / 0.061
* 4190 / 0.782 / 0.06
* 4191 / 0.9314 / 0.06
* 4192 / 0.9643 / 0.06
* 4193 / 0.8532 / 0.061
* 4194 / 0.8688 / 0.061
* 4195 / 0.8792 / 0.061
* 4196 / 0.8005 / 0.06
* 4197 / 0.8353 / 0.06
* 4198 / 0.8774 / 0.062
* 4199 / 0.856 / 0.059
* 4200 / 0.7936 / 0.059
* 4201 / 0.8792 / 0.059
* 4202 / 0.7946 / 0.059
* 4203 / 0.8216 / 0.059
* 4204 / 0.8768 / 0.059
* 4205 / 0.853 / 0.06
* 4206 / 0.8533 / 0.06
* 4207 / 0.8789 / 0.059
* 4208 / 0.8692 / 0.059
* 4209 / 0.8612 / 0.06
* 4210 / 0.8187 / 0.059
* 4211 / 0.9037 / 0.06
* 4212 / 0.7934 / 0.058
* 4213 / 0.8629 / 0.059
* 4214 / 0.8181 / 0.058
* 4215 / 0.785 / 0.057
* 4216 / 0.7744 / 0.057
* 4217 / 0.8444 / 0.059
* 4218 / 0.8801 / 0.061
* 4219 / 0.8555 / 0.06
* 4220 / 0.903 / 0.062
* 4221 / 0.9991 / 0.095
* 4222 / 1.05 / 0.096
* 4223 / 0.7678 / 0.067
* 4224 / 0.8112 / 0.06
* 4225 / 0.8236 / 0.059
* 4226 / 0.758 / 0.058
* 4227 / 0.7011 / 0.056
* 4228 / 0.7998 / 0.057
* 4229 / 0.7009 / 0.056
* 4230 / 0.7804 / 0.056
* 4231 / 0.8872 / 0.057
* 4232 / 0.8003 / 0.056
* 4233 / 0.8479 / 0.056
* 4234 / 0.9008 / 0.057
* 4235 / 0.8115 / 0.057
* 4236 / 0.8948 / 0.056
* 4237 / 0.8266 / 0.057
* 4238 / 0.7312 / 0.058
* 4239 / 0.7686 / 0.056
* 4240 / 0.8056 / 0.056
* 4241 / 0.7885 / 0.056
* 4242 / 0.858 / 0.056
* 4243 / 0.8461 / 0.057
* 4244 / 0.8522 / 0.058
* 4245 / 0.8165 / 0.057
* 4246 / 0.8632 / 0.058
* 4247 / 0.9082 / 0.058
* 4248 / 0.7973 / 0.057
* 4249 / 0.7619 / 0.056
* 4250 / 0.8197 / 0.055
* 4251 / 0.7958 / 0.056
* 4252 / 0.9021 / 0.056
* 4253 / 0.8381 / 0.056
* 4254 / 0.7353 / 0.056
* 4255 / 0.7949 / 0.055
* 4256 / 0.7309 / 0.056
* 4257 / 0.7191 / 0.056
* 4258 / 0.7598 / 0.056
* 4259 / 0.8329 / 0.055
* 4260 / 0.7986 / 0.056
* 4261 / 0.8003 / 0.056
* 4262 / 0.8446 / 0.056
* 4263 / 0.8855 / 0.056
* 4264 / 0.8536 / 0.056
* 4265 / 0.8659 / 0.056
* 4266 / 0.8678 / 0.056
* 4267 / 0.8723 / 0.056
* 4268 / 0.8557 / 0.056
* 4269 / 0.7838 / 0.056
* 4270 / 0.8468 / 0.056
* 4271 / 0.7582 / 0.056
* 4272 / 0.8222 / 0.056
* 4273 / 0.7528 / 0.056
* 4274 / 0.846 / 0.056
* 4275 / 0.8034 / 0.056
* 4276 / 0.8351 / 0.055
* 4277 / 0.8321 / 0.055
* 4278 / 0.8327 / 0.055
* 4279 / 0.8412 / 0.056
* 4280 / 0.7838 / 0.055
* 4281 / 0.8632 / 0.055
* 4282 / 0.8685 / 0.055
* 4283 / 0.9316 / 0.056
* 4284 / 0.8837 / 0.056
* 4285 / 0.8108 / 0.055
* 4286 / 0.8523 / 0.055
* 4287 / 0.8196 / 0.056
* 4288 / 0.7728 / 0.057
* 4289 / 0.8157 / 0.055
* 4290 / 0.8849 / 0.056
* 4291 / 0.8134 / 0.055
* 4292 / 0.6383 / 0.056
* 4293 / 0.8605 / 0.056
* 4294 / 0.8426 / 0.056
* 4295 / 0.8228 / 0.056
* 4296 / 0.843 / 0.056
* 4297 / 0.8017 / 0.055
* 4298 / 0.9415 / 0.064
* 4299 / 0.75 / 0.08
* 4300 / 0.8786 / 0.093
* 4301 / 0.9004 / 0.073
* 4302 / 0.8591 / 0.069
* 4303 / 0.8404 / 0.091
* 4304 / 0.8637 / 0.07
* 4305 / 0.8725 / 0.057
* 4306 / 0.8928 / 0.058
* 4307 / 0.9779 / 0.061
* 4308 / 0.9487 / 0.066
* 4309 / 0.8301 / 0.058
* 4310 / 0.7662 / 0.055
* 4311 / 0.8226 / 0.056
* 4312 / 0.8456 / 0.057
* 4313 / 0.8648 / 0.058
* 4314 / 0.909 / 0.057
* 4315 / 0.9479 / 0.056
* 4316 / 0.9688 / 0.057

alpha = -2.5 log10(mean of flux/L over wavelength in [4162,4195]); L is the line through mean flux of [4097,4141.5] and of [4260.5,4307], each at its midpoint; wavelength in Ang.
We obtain 0.088 mag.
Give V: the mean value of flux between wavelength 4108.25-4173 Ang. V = 0.915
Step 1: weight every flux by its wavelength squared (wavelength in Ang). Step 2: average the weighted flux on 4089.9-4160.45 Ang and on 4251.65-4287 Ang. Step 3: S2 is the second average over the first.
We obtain 0.93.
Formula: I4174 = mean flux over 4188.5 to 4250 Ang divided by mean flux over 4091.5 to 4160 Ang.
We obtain 0.9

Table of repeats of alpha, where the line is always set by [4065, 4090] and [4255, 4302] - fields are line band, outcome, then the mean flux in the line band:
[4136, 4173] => 0.04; 0.878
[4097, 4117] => -0.07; 1.01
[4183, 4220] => 0.04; 0.851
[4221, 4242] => 0.05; 0.818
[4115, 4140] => -0.03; 0.96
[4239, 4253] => 0.03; 0.83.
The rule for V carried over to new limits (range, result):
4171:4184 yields 0.86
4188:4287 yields 0.833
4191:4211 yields 0.858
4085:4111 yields 1.02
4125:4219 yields 0.874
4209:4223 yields 0.864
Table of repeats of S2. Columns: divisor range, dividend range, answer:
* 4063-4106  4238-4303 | 0.92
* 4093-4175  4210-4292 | 0.94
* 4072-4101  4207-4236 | 0.90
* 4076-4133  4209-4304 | 0.90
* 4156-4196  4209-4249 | 0.99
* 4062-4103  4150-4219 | 0.92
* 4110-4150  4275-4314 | 0.97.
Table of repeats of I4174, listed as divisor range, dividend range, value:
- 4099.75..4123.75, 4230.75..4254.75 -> 0.83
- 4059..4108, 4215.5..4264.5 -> 0.84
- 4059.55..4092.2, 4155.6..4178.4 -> 0.89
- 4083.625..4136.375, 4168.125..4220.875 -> 0.86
